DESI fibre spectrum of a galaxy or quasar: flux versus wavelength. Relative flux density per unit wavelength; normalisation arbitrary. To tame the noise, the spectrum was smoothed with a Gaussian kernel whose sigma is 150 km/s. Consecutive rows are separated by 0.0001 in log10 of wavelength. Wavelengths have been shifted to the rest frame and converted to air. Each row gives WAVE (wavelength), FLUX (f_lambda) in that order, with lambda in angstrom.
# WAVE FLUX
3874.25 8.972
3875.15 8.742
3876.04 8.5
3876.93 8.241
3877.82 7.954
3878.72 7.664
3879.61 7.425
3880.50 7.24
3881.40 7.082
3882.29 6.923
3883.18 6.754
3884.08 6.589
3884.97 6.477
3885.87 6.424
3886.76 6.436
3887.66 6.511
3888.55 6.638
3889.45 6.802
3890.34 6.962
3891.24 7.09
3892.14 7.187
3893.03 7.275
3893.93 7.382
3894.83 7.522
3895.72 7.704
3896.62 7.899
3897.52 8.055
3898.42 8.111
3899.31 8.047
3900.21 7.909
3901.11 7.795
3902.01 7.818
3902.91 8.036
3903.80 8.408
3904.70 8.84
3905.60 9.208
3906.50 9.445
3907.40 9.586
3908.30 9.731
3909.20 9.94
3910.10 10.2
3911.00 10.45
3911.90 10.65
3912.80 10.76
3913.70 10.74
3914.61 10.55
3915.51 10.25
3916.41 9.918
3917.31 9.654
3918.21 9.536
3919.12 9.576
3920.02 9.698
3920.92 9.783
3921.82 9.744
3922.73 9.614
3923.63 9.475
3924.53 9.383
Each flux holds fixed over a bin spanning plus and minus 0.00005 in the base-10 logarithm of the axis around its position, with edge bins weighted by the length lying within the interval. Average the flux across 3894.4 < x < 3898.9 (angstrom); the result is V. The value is 7.87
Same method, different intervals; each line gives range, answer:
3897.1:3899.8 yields 8.08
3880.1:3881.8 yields 7.13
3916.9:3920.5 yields 9.62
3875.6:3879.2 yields 8.09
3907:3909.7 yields 9.76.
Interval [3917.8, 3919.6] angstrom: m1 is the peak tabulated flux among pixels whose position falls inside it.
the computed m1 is 9.576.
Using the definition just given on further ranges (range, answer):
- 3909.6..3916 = 10.76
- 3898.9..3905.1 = 8.84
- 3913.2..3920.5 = 10.74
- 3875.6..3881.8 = 8.5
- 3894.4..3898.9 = 8.111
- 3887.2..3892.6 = 7.187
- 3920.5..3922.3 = 9.783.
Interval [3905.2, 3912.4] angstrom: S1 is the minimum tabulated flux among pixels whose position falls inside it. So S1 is 9.208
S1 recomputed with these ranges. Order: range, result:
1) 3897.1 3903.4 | 7.795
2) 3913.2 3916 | 10.25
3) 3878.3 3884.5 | 6.589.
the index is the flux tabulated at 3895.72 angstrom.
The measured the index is 7.704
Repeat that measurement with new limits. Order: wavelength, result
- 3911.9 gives 10.65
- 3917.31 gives 9.654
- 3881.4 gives 7.082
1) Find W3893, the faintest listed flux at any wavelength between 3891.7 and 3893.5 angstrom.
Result 7.187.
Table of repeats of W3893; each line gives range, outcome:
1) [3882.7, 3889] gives 6.424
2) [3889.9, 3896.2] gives 6.962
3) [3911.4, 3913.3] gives 10.65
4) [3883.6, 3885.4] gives 6.477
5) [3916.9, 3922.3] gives 9.536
